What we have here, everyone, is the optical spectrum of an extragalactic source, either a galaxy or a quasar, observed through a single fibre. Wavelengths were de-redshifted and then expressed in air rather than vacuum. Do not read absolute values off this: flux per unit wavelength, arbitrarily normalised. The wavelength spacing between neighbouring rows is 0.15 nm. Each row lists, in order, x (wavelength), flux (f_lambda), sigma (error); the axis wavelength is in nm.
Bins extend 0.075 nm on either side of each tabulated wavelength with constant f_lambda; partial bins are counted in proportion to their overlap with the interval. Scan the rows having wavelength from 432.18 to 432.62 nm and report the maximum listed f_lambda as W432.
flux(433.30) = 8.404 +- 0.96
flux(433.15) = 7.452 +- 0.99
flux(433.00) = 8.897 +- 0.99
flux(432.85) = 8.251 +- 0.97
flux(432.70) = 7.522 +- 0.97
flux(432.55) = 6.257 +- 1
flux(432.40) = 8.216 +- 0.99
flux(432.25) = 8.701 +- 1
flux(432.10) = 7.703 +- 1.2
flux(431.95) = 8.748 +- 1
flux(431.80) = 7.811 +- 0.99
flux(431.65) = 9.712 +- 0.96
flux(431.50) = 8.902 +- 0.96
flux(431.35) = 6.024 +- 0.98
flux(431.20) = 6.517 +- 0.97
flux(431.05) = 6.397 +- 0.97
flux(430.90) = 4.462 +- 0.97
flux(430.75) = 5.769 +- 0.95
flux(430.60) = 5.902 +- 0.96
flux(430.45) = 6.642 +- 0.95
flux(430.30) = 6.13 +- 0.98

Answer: 8.701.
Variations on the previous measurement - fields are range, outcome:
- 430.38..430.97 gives 6.642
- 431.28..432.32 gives 9.712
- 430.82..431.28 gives 6.517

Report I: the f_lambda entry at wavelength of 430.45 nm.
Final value 6.642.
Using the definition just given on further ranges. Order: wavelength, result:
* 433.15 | 7.452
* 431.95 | 8.748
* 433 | 8.897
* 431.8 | 7.811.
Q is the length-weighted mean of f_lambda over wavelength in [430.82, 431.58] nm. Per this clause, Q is 6.48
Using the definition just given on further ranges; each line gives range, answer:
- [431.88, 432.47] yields 8.34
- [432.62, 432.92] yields 7.85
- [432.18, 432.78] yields 7.67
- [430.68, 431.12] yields 5.53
